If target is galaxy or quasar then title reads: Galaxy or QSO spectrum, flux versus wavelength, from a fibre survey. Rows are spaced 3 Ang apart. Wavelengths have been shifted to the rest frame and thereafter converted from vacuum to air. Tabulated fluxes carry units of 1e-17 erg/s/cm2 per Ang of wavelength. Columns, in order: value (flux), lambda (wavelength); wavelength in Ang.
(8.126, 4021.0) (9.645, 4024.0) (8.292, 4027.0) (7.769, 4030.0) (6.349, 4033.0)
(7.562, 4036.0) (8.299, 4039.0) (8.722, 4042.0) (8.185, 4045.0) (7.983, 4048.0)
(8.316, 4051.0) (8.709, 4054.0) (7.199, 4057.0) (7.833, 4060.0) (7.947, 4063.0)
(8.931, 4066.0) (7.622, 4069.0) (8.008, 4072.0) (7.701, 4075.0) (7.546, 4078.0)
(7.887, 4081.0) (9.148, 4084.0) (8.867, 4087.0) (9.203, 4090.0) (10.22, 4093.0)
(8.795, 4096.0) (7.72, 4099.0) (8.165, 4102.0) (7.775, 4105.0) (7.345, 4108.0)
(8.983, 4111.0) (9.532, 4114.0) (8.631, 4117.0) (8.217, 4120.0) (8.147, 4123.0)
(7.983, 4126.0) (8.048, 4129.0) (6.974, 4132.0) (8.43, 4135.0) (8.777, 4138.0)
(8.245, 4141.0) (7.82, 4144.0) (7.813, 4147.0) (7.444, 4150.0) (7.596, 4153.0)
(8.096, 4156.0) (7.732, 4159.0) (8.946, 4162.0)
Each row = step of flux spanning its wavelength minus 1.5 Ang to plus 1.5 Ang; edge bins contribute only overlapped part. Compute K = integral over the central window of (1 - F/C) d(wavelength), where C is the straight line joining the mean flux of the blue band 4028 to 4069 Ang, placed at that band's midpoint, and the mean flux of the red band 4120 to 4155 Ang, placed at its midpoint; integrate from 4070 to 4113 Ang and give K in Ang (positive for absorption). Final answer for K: -2.3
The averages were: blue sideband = 7.98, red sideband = 7.95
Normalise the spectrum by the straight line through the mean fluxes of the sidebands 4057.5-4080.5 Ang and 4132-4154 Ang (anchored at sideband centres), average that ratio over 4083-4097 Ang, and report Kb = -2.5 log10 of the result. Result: -0.170 mag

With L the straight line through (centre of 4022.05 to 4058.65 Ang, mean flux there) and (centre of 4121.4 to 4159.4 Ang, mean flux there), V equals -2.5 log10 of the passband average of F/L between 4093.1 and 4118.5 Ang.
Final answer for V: -0.064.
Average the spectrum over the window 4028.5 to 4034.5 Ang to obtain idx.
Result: 7.06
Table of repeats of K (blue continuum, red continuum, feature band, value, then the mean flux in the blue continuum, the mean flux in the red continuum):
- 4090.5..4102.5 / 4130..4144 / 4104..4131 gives 0.5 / 8.81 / 8.07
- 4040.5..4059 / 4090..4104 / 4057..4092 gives 1.0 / 8.18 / 8.74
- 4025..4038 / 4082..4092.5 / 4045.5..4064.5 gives 0.5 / 7.61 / 9.13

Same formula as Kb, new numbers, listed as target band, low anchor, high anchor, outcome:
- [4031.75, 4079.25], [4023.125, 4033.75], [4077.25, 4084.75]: 0.02 mag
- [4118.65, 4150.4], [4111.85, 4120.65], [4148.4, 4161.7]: 0.05 mag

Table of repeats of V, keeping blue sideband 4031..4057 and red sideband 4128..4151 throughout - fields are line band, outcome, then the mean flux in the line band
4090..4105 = -0.09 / 8.68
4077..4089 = -0.06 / 8.43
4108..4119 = -0.11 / 8.78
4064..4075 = -0.02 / 8.11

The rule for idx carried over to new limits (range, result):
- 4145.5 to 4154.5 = 7.62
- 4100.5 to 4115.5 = 8.36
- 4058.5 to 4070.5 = 8.08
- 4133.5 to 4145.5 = 8.32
